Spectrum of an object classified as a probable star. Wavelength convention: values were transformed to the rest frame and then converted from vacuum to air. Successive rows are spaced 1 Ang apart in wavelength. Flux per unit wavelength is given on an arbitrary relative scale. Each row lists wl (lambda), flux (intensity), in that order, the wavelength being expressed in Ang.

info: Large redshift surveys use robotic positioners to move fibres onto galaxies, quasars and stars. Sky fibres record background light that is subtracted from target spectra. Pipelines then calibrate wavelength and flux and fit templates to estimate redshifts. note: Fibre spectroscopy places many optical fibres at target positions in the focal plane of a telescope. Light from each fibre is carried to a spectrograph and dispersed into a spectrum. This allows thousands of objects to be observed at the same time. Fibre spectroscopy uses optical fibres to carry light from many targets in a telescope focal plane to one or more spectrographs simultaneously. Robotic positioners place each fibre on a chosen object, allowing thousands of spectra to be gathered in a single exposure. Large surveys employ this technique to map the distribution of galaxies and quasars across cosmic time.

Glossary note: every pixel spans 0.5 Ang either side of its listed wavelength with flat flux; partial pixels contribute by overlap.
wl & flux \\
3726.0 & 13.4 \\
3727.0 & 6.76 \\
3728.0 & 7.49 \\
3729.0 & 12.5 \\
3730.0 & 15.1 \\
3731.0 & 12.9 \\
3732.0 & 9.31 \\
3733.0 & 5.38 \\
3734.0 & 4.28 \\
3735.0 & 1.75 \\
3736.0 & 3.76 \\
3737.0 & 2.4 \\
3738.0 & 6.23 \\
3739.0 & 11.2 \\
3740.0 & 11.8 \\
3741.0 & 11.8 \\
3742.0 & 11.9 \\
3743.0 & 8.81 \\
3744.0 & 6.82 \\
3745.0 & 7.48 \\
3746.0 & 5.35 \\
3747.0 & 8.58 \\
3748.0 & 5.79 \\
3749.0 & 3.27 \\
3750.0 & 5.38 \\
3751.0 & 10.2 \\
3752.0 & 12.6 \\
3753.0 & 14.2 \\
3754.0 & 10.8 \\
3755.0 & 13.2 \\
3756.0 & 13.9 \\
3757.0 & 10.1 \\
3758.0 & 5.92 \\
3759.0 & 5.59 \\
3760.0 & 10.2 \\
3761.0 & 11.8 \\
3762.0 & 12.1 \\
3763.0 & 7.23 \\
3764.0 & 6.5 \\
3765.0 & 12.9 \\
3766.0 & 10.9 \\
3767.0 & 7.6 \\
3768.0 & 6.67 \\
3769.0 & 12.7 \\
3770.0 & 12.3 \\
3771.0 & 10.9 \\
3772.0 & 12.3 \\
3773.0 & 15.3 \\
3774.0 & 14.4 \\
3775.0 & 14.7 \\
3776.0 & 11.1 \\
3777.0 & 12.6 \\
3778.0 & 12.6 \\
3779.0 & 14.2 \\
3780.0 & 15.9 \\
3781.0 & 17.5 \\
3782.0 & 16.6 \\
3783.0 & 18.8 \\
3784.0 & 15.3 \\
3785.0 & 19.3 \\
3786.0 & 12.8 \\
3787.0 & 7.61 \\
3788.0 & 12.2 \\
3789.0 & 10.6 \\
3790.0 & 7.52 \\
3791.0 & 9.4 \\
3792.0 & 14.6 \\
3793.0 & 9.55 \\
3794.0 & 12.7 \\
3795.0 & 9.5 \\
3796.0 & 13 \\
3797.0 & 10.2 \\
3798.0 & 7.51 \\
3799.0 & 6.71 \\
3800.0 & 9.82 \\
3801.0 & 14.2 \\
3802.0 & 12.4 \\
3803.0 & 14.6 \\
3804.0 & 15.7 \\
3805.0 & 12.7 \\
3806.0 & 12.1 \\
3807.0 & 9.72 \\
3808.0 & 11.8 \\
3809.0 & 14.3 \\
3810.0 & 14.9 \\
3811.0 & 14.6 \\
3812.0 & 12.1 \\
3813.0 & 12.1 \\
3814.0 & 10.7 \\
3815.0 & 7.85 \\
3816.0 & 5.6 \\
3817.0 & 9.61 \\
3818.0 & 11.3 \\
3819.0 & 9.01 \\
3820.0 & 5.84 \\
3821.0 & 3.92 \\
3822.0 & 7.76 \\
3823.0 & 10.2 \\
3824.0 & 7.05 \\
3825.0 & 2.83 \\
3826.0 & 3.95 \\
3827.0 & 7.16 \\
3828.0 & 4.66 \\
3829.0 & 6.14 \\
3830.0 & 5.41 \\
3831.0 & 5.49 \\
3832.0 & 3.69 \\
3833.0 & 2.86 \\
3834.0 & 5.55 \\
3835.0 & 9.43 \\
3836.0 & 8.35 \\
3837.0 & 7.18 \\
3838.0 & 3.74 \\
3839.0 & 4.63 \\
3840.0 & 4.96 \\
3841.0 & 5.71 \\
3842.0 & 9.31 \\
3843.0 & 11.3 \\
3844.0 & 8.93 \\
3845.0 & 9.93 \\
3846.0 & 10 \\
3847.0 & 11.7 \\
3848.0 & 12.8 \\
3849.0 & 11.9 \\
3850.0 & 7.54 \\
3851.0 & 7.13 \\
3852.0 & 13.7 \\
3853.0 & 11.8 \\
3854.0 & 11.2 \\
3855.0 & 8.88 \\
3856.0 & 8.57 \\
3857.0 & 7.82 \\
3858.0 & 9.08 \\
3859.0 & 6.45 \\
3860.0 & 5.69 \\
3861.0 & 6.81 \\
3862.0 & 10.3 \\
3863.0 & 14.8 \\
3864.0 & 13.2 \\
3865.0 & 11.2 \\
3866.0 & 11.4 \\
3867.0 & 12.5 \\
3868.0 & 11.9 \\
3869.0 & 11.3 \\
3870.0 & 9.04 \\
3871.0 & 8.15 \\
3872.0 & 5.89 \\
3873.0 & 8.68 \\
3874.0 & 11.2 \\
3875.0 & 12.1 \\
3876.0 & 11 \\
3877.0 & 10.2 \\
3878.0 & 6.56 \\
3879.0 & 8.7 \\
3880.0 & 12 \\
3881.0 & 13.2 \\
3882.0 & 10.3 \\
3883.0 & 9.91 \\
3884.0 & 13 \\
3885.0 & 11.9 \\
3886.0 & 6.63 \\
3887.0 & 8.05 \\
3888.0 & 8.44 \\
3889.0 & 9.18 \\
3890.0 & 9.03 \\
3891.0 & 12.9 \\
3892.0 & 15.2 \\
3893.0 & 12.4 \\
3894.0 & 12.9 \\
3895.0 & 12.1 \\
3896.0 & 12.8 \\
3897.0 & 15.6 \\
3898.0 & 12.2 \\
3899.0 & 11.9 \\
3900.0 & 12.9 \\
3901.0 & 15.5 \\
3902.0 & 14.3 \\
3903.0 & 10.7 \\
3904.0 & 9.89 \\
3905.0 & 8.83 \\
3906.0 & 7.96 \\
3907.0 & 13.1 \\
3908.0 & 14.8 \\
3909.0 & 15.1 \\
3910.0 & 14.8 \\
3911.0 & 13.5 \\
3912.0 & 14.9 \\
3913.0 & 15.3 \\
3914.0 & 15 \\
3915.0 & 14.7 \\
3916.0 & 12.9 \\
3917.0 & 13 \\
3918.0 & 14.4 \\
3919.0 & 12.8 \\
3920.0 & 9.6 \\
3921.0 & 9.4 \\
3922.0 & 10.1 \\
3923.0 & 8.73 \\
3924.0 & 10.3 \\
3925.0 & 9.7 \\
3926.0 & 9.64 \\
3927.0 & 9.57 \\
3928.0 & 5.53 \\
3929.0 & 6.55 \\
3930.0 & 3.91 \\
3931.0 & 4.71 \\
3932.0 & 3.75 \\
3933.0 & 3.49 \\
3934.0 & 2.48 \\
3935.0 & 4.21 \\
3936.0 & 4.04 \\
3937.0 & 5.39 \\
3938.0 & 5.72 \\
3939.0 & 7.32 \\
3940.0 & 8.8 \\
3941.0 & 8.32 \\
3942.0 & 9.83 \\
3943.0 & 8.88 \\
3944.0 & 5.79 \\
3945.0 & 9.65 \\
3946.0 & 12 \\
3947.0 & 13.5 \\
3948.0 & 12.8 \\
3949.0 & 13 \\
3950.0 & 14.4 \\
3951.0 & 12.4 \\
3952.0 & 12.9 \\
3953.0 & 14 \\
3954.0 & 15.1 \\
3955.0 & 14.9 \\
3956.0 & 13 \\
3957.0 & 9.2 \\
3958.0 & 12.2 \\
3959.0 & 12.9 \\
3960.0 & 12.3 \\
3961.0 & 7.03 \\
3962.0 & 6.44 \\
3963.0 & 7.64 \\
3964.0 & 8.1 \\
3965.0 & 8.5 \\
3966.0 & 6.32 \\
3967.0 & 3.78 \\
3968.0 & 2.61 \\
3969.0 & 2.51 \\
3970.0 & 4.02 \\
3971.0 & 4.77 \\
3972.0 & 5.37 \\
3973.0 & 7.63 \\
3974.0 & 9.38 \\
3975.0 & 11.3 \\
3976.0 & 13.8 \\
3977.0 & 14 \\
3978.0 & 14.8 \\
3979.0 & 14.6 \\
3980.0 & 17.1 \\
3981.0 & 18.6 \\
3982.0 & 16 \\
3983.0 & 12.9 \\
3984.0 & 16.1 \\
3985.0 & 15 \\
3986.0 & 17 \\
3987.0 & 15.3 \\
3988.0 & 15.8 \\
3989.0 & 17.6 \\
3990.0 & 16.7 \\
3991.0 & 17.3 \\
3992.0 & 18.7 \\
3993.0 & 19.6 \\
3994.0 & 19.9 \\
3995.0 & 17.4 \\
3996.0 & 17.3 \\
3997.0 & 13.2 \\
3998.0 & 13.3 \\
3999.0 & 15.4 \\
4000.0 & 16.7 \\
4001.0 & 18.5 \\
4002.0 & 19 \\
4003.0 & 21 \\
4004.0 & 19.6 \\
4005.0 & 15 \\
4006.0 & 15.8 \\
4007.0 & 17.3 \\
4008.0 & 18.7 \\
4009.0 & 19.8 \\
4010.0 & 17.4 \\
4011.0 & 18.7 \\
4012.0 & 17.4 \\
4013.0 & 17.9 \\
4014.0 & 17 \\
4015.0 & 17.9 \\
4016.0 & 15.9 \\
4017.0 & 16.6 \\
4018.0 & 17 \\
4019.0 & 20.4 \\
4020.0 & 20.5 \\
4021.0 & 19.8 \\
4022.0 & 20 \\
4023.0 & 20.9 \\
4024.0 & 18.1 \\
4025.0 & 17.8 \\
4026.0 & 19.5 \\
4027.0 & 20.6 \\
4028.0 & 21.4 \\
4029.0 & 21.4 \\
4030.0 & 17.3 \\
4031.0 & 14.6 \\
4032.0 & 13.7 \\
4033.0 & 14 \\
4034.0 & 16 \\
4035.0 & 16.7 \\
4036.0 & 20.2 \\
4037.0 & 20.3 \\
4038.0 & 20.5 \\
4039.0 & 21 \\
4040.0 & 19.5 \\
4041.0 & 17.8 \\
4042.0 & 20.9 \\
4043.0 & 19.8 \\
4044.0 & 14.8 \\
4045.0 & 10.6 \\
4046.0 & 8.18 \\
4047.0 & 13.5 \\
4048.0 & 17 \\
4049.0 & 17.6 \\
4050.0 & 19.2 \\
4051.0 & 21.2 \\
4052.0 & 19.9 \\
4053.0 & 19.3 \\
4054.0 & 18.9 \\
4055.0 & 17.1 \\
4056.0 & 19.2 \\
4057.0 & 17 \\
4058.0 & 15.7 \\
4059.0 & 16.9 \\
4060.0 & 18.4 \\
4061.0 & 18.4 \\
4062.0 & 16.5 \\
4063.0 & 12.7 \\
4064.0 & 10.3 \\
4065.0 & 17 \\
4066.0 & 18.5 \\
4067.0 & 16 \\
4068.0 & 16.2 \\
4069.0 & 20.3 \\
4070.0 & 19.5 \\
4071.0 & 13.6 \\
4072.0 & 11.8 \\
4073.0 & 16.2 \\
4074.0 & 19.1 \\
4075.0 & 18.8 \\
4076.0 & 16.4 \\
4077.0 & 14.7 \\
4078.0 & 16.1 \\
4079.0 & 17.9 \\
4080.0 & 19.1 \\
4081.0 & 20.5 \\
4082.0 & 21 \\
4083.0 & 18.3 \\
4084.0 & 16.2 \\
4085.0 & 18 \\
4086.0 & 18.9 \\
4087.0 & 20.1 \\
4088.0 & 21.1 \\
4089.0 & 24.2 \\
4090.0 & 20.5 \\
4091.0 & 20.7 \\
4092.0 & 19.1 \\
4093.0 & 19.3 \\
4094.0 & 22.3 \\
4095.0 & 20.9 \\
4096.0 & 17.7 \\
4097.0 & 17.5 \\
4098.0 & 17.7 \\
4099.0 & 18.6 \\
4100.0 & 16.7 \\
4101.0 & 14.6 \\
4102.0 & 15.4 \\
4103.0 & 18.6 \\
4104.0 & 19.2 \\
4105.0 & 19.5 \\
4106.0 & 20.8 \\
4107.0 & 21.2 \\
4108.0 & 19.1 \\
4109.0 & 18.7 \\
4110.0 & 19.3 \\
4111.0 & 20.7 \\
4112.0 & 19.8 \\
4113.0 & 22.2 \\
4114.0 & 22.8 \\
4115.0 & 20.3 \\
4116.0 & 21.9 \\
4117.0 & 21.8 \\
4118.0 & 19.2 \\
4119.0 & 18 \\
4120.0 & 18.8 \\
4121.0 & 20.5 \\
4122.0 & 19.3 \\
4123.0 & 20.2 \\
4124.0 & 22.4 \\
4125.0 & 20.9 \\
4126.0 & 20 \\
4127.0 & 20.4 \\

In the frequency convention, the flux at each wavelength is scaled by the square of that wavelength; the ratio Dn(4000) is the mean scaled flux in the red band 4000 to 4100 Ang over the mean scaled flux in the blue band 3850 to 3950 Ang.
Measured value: 1.9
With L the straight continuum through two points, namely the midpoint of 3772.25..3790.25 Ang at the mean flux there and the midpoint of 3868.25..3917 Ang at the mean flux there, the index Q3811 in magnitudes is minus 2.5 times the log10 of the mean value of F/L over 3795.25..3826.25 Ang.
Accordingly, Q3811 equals 0.29 mag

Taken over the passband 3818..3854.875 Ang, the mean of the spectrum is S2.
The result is 7.64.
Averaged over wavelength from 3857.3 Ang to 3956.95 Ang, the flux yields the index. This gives 10.5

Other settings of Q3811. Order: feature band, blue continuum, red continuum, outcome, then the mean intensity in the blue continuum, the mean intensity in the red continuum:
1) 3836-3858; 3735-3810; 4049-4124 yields 0.38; 10.9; 18.6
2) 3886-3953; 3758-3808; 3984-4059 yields 0.39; 11.8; 17.7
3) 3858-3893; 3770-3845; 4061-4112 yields 0.19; 10.2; 18.2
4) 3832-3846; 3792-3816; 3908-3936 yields 0.49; 11.6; 9.91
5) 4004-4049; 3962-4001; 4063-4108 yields -0.18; 12.8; 18.1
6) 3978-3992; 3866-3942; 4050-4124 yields -0.16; 10.3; 18.6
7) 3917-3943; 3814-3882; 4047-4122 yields 0.48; 8.59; 18.5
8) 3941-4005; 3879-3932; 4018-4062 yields 0.16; 11.3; 18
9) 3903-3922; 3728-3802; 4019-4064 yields 0.14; 10.5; 17.8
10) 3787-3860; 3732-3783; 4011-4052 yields 0.28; 10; 17.9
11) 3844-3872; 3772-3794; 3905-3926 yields 0.26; 13.4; 12.3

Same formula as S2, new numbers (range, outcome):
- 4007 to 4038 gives 18.3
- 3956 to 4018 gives 13.9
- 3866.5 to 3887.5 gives 10.1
